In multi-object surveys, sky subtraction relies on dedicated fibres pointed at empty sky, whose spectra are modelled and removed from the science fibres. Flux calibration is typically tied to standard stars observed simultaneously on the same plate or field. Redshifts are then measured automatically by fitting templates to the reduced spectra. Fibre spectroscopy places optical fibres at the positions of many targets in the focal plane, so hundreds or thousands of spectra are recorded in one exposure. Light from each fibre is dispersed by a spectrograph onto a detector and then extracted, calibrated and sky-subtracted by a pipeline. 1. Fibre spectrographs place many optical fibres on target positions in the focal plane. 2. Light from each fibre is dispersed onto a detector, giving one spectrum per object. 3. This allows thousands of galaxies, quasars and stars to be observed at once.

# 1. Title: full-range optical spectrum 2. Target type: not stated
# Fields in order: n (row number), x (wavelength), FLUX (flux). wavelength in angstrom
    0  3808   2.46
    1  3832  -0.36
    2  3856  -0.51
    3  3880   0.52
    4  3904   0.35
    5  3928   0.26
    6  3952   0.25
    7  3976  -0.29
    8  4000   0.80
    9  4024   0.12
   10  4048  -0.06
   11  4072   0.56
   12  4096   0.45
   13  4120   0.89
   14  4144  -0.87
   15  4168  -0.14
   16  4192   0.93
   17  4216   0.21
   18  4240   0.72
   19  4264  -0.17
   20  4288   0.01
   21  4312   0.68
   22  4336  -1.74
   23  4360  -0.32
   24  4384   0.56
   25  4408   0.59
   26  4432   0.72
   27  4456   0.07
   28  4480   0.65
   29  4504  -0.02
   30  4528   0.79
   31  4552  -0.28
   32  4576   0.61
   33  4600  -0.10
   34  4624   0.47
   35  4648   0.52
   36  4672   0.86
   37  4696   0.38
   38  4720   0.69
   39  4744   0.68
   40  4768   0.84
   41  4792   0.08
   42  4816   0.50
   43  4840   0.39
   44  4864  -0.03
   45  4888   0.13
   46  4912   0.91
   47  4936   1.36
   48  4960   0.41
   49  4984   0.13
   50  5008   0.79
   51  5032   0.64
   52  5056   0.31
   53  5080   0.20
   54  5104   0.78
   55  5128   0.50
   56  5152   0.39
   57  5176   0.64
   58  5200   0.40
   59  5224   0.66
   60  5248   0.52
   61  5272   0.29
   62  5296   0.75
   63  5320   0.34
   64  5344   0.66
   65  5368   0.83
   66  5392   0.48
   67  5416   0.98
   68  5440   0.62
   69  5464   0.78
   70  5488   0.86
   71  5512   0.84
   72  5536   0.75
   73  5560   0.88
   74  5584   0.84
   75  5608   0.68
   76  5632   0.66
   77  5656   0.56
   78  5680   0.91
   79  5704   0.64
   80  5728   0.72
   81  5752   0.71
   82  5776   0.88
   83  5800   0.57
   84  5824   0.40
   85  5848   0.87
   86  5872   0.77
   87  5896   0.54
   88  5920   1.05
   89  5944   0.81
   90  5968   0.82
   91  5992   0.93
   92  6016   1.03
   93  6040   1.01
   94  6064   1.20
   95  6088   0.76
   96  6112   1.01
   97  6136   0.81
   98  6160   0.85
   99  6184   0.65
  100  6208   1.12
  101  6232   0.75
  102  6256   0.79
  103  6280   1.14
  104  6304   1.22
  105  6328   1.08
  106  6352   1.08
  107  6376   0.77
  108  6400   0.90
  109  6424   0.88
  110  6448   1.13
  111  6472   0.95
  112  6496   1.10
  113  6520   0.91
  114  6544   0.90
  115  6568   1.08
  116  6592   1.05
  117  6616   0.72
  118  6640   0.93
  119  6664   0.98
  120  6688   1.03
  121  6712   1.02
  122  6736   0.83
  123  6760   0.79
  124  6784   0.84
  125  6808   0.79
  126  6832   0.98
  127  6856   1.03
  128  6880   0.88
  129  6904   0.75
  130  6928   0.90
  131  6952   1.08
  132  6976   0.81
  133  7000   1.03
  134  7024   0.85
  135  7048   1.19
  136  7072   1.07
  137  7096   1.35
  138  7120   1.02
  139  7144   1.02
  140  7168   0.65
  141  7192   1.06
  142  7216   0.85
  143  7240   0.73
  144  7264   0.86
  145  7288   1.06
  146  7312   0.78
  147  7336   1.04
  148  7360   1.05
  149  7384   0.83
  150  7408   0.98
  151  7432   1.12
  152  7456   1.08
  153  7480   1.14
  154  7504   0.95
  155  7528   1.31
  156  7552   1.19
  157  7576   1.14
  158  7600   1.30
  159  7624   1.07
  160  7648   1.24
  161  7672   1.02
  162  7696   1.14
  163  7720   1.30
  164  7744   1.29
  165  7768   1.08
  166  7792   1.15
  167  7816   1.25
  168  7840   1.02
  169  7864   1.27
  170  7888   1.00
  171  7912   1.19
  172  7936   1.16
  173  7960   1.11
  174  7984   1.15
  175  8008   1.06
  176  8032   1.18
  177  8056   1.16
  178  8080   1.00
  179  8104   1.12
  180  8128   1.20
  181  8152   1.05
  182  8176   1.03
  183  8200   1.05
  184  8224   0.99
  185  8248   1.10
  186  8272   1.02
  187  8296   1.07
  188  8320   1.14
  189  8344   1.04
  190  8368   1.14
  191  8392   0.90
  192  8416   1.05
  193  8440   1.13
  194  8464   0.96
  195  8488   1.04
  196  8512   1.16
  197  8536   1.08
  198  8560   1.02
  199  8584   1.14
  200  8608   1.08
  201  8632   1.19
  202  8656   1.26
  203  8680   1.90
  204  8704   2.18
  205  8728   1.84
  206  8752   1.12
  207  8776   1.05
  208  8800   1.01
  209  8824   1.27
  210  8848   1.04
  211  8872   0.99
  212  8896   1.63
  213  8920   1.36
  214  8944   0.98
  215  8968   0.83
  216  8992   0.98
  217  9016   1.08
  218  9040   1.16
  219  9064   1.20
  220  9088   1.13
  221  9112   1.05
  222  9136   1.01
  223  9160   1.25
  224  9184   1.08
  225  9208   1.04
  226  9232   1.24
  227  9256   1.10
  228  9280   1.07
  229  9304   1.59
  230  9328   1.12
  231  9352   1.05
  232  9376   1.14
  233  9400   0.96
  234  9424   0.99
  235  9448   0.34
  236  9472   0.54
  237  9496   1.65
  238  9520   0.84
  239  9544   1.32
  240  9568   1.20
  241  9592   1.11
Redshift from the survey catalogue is 0.324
